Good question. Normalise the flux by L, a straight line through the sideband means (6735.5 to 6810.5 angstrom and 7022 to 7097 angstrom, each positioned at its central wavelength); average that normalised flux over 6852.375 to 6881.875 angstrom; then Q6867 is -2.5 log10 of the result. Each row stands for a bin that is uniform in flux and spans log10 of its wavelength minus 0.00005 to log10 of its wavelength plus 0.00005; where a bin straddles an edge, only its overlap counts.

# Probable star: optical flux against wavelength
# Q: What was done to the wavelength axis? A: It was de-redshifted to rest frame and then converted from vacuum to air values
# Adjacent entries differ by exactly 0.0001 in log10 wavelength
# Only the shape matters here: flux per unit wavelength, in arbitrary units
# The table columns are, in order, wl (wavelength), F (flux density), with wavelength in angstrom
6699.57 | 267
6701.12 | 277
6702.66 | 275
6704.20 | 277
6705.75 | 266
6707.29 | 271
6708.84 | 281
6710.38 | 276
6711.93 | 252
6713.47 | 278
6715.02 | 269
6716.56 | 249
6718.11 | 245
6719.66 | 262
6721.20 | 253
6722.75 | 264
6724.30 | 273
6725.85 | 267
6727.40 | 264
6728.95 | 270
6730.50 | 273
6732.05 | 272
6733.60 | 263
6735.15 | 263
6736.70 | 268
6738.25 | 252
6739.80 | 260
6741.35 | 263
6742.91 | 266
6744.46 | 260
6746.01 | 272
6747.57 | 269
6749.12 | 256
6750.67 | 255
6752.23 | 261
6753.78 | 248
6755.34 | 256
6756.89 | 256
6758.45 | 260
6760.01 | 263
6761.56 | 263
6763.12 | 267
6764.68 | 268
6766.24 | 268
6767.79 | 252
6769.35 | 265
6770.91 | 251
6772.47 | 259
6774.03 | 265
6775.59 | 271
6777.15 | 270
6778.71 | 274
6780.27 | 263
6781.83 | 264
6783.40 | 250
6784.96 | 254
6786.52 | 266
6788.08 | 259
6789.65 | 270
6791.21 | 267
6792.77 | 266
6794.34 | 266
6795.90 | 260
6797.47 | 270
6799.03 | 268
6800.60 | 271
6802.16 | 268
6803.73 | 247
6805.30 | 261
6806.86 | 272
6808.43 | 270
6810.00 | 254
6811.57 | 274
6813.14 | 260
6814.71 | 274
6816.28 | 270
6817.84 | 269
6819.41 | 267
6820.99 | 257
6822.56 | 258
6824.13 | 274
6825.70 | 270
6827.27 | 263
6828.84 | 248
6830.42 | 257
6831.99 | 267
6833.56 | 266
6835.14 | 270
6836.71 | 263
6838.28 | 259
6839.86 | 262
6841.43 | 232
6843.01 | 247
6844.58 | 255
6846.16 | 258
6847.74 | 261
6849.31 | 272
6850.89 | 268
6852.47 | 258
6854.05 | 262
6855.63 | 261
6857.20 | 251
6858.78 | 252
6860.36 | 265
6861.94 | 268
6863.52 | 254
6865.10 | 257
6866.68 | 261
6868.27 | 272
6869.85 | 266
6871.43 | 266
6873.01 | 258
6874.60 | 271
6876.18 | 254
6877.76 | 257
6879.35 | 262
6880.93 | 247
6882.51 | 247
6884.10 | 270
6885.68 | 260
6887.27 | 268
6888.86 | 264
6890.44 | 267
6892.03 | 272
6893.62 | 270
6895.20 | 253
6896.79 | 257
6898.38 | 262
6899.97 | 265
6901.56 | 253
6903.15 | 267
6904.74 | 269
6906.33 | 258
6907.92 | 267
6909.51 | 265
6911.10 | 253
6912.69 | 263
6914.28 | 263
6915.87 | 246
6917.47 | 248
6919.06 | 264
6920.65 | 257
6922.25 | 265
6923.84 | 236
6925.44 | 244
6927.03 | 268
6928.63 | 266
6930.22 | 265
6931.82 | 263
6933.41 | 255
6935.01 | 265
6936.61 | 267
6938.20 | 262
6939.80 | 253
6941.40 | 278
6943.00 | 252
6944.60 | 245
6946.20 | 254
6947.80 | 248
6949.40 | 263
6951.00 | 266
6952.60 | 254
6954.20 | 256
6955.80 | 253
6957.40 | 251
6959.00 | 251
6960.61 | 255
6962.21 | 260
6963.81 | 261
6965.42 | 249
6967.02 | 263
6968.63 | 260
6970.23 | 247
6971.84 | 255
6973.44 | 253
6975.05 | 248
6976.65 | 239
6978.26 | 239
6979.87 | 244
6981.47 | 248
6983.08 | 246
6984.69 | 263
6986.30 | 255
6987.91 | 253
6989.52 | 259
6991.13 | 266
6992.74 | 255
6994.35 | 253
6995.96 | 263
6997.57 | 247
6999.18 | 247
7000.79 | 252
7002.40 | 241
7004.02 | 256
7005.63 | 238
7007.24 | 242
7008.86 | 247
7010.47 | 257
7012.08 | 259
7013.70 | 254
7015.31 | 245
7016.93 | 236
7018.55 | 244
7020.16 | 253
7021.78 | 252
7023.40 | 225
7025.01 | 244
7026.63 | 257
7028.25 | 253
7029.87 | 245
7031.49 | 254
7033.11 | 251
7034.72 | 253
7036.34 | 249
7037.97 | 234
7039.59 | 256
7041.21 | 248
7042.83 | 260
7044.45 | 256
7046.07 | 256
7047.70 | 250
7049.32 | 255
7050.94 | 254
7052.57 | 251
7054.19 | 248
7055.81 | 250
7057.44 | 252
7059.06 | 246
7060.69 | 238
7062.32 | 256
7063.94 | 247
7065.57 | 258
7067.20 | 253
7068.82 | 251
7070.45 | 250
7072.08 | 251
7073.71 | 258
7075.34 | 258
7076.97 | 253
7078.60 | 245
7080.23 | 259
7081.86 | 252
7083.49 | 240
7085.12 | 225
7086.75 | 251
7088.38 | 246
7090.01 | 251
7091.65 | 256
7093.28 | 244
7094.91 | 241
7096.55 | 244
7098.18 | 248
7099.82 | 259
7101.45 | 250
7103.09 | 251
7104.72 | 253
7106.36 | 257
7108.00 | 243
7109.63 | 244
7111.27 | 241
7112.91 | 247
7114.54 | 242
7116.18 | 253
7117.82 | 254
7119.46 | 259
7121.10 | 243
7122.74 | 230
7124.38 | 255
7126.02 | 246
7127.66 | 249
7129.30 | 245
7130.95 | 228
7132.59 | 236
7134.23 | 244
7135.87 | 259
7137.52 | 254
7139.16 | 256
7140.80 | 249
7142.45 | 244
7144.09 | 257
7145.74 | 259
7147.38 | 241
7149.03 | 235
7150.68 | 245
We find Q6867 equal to -0.01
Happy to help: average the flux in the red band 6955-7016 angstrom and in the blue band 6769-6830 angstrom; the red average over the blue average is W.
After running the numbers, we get 1.0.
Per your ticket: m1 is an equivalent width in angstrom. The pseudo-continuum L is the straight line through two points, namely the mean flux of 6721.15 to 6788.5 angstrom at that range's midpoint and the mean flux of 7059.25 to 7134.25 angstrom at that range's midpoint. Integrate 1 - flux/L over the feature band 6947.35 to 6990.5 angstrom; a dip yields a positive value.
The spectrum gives 0.0 angstrom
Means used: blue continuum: 263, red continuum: 248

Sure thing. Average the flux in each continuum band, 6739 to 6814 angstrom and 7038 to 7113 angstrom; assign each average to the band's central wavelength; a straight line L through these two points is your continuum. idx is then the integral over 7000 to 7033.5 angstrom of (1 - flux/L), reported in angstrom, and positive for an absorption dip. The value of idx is 0.6 angstrom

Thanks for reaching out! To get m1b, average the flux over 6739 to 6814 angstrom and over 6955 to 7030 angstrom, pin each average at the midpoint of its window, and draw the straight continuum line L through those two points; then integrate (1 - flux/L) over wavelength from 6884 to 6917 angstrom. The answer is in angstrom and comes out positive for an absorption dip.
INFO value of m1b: -0.8 angstrom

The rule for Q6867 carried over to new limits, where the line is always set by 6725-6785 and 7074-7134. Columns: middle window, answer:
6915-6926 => 0.016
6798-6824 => -0.021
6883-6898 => -0.031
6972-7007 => 0.007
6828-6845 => 0.009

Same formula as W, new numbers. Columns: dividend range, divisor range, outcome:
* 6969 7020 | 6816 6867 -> 0.96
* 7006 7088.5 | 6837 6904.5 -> 0.96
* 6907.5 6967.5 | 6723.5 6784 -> 0.98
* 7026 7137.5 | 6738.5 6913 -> 0.95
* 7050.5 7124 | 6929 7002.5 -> 0.98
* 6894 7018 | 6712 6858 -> 0.97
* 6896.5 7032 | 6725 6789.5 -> 0.97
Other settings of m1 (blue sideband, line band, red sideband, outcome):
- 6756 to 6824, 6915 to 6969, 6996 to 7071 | -0.47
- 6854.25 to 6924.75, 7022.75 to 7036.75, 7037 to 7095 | 0.22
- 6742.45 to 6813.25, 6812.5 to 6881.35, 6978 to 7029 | -0.59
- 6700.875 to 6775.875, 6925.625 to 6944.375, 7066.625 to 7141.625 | -0.47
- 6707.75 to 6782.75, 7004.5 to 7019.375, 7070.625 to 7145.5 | 0.31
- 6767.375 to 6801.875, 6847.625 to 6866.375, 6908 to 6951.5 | 0.03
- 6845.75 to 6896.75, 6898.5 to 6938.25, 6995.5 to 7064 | -0.28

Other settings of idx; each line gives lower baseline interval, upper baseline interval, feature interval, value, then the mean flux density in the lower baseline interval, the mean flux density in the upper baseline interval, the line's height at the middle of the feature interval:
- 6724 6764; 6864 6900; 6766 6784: 0.0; 263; 262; 263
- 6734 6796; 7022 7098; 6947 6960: -0.1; 262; 249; 254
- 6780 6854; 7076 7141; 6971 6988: 0.3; 263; 248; 254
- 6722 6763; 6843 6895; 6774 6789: -0.1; 263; 261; 263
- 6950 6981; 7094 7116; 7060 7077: -0.2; 253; 248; 249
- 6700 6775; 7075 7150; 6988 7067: 0.3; 264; 248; 251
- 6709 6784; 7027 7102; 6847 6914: -1.1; 263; 250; 257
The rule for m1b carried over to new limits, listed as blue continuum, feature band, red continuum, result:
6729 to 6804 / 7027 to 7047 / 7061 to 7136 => 0.0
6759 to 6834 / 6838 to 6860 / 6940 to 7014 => 0.3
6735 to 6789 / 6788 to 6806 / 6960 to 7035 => -0.3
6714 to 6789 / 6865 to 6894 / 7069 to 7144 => -0.6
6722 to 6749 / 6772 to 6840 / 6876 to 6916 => -0.2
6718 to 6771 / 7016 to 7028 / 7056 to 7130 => 0.3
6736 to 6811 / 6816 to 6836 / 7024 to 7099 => -0.3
